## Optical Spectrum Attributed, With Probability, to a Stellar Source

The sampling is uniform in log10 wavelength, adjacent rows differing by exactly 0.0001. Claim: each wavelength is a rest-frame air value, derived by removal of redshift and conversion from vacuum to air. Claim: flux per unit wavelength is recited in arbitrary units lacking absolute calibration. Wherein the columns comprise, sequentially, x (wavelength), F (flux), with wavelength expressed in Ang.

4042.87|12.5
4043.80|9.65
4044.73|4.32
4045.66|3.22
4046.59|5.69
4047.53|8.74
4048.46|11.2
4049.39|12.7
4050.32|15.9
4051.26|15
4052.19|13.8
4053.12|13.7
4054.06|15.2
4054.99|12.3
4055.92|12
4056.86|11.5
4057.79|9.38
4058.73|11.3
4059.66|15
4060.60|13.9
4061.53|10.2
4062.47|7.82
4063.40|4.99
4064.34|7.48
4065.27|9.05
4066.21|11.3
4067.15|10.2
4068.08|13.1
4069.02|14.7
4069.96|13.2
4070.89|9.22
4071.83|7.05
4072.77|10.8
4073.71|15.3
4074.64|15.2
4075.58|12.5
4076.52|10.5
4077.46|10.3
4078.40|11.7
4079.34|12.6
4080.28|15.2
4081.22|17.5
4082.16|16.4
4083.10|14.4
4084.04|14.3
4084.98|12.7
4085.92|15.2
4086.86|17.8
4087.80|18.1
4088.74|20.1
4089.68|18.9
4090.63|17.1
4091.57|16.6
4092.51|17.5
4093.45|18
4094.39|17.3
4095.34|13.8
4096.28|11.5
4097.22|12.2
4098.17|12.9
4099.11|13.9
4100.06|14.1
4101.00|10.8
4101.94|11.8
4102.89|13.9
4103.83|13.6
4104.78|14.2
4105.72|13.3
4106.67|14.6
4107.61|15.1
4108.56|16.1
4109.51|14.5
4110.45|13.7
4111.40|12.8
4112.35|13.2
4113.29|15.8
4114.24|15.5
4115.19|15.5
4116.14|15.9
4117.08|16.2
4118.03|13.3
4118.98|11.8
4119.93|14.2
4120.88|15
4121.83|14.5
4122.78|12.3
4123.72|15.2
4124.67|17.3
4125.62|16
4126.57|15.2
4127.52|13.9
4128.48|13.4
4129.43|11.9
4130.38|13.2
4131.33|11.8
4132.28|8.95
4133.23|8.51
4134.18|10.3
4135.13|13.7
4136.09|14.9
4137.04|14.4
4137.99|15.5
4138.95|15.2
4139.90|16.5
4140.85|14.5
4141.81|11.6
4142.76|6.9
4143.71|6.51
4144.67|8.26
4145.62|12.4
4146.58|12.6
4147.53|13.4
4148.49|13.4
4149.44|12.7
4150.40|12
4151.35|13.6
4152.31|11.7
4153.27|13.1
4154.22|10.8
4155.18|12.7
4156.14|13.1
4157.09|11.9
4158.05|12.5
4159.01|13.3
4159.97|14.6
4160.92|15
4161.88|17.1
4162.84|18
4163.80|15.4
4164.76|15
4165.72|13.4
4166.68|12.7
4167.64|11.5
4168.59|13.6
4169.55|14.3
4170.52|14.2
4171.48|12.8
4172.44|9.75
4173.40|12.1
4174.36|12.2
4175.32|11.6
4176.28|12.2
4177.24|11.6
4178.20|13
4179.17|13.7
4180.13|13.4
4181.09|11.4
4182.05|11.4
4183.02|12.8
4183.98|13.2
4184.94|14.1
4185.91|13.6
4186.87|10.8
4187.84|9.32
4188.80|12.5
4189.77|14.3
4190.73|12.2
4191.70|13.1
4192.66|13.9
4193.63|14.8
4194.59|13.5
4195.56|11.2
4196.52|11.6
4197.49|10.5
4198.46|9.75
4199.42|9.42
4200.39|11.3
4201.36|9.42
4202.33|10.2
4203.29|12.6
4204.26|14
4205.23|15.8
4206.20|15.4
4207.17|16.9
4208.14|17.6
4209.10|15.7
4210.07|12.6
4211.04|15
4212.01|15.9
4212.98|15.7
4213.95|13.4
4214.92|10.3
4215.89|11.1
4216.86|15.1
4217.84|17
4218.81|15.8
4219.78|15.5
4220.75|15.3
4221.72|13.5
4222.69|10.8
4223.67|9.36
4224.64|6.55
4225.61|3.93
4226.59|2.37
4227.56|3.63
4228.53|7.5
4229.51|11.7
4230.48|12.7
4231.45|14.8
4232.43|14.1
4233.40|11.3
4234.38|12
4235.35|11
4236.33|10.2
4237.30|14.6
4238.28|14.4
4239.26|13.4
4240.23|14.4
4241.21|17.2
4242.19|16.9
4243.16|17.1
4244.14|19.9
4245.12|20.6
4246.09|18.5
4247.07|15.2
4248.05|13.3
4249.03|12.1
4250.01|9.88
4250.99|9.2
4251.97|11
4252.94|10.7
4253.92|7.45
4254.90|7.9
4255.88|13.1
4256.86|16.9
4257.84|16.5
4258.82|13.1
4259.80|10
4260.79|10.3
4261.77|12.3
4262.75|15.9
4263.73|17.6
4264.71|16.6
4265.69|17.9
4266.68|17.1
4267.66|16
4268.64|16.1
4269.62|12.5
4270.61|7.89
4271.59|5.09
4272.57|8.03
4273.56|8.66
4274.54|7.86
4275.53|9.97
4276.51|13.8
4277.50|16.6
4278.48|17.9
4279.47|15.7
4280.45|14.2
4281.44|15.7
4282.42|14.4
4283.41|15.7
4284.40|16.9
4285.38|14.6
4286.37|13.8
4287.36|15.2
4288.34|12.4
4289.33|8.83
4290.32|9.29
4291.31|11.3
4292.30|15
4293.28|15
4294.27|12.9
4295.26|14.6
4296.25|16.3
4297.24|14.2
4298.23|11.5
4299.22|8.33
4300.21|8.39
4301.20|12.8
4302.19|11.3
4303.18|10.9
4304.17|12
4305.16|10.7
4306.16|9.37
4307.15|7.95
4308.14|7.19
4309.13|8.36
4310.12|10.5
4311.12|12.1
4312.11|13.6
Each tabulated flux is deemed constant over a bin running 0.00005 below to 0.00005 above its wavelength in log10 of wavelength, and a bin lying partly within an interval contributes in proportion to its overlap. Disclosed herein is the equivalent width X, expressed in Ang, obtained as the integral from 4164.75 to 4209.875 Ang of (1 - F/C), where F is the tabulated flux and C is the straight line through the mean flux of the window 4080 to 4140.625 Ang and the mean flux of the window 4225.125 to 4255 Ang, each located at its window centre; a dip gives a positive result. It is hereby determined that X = 1.5 Ang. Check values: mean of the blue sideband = 14.5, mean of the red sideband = 12.3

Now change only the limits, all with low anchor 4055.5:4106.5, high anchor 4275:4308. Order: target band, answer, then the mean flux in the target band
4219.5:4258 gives 1.79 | 12.4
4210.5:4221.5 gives -1.28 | 14.5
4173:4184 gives 0.60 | 12.4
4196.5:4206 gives 1.06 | 11.6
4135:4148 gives 0.56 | 12.6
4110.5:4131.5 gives -1.81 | 14.3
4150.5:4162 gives -0.02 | 13.1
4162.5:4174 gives -0.36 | 13.5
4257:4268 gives -1.67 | 14.9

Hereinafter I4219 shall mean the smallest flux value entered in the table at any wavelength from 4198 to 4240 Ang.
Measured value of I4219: 2.37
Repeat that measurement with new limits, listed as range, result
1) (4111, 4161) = 6.51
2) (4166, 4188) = 9.32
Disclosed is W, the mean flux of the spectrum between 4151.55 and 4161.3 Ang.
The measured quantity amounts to 12.9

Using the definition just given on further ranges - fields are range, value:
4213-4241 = 11.8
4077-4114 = 14.7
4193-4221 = 13.5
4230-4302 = 13.3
